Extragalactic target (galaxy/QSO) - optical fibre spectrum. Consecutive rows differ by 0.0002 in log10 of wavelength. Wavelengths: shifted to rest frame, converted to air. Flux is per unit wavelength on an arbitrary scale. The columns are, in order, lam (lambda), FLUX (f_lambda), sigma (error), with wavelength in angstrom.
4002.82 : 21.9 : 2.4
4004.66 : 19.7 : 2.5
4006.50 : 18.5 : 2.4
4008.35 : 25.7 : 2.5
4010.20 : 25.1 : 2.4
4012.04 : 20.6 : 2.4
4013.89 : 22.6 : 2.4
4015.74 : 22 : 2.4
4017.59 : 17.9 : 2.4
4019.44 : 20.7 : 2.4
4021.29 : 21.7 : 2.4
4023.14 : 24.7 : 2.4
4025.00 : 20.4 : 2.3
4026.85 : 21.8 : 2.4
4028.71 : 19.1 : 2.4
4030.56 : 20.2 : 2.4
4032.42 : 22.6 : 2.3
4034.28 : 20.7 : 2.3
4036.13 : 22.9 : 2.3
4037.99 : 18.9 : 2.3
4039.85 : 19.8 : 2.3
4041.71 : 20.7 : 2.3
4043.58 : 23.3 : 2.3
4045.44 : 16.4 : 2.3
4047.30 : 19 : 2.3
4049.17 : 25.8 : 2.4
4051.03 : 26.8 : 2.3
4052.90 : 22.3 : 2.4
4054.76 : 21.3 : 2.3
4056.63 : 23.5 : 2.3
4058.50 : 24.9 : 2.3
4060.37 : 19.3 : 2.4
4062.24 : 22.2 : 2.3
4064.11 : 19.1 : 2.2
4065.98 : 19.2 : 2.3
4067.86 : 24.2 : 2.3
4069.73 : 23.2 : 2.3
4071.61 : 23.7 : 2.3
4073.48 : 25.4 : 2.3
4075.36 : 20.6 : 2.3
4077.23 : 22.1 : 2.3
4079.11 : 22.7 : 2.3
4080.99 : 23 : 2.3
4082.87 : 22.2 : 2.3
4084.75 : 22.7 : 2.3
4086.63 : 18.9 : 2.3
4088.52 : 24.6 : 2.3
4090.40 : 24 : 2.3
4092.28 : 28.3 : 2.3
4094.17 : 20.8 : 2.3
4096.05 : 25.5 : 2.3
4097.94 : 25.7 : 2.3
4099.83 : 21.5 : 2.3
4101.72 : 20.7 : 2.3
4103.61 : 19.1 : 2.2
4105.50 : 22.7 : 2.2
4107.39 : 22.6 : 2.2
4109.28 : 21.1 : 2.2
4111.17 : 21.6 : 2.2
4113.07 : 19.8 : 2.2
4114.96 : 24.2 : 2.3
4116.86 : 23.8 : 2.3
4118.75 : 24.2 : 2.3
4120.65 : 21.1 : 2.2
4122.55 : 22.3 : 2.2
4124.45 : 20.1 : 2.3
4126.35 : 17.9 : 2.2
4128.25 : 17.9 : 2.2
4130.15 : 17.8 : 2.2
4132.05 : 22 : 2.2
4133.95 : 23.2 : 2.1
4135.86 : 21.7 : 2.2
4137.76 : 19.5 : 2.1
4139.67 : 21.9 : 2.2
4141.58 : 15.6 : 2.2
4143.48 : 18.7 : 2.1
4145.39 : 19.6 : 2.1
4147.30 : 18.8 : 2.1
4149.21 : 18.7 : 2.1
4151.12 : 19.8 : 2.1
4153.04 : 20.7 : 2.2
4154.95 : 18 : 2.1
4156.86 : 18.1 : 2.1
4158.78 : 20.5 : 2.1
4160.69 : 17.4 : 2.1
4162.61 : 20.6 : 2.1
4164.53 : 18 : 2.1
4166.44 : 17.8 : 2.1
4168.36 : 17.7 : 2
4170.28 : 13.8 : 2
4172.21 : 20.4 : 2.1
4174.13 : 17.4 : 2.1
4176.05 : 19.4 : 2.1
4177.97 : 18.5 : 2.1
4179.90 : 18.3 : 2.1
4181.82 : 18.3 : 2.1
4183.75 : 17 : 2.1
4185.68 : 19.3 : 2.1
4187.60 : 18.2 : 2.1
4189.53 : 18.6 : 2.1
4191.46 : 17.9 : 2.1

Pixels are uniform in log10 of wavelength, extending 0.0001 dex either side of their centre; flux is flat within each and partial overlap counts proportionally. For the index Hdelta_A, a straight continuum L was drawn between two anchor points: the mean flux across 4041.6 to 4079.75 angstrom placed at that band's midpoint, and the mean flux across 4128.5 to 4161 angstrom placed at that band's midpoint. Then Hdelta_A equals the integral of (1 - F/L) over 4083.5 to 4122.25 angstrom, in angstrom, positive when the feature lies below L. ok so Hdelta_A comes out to -3.3 angstrom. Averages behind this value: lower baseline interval 22.2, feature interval 22.6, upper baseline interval 19.5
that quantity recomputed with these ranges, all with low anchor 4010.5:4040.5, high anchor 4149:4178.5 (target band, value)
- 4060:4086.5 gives -2.4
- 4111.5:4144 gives -2.5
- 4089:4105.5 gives -2.8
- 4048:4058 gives -1.6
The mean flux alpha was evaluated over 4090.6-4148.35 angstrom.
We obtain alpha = 21.3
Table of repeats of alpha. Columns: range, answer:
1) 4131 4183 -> 19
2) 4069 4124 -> 22.7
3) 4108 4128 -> 21.5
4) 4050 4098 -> 22.9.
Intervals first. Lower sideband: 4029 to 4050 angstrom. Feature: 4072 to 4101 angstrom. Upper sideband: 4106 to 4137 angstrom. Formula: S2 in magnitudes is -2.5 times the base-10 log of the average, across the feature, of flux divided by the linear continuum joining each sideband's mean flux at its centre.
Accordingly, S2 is -0.10 mag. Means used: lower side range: 20.9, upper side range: 21.3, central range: 23.2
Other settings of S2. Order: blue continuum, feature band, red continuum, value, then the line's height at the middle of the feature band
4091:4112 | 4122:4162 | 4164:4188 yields 0.03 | 20.2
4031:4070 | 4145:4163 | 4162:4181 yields -0.03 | 18.7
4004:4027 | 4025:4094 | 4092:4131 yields -0.02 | 21.7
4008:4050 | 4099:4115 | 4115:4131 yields -0.02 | 20.9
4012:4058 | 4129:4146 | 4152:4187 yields -0.05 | 19.1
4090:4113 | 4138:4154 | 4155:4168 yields 0.02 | 19.7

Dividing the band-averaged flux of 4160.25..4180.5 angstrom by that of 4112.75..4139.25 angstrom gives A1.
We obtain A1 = 0.9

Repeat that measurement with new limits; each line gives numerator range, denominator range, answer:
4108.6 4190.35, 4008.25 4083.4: 0.89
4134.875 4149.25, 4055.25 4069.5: 0.89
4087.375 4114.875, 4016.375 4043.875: 1.08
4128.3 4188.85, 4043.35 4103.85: 0.84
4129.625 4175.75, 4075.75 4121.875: 0.84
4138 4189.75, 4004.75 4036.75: 0.86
